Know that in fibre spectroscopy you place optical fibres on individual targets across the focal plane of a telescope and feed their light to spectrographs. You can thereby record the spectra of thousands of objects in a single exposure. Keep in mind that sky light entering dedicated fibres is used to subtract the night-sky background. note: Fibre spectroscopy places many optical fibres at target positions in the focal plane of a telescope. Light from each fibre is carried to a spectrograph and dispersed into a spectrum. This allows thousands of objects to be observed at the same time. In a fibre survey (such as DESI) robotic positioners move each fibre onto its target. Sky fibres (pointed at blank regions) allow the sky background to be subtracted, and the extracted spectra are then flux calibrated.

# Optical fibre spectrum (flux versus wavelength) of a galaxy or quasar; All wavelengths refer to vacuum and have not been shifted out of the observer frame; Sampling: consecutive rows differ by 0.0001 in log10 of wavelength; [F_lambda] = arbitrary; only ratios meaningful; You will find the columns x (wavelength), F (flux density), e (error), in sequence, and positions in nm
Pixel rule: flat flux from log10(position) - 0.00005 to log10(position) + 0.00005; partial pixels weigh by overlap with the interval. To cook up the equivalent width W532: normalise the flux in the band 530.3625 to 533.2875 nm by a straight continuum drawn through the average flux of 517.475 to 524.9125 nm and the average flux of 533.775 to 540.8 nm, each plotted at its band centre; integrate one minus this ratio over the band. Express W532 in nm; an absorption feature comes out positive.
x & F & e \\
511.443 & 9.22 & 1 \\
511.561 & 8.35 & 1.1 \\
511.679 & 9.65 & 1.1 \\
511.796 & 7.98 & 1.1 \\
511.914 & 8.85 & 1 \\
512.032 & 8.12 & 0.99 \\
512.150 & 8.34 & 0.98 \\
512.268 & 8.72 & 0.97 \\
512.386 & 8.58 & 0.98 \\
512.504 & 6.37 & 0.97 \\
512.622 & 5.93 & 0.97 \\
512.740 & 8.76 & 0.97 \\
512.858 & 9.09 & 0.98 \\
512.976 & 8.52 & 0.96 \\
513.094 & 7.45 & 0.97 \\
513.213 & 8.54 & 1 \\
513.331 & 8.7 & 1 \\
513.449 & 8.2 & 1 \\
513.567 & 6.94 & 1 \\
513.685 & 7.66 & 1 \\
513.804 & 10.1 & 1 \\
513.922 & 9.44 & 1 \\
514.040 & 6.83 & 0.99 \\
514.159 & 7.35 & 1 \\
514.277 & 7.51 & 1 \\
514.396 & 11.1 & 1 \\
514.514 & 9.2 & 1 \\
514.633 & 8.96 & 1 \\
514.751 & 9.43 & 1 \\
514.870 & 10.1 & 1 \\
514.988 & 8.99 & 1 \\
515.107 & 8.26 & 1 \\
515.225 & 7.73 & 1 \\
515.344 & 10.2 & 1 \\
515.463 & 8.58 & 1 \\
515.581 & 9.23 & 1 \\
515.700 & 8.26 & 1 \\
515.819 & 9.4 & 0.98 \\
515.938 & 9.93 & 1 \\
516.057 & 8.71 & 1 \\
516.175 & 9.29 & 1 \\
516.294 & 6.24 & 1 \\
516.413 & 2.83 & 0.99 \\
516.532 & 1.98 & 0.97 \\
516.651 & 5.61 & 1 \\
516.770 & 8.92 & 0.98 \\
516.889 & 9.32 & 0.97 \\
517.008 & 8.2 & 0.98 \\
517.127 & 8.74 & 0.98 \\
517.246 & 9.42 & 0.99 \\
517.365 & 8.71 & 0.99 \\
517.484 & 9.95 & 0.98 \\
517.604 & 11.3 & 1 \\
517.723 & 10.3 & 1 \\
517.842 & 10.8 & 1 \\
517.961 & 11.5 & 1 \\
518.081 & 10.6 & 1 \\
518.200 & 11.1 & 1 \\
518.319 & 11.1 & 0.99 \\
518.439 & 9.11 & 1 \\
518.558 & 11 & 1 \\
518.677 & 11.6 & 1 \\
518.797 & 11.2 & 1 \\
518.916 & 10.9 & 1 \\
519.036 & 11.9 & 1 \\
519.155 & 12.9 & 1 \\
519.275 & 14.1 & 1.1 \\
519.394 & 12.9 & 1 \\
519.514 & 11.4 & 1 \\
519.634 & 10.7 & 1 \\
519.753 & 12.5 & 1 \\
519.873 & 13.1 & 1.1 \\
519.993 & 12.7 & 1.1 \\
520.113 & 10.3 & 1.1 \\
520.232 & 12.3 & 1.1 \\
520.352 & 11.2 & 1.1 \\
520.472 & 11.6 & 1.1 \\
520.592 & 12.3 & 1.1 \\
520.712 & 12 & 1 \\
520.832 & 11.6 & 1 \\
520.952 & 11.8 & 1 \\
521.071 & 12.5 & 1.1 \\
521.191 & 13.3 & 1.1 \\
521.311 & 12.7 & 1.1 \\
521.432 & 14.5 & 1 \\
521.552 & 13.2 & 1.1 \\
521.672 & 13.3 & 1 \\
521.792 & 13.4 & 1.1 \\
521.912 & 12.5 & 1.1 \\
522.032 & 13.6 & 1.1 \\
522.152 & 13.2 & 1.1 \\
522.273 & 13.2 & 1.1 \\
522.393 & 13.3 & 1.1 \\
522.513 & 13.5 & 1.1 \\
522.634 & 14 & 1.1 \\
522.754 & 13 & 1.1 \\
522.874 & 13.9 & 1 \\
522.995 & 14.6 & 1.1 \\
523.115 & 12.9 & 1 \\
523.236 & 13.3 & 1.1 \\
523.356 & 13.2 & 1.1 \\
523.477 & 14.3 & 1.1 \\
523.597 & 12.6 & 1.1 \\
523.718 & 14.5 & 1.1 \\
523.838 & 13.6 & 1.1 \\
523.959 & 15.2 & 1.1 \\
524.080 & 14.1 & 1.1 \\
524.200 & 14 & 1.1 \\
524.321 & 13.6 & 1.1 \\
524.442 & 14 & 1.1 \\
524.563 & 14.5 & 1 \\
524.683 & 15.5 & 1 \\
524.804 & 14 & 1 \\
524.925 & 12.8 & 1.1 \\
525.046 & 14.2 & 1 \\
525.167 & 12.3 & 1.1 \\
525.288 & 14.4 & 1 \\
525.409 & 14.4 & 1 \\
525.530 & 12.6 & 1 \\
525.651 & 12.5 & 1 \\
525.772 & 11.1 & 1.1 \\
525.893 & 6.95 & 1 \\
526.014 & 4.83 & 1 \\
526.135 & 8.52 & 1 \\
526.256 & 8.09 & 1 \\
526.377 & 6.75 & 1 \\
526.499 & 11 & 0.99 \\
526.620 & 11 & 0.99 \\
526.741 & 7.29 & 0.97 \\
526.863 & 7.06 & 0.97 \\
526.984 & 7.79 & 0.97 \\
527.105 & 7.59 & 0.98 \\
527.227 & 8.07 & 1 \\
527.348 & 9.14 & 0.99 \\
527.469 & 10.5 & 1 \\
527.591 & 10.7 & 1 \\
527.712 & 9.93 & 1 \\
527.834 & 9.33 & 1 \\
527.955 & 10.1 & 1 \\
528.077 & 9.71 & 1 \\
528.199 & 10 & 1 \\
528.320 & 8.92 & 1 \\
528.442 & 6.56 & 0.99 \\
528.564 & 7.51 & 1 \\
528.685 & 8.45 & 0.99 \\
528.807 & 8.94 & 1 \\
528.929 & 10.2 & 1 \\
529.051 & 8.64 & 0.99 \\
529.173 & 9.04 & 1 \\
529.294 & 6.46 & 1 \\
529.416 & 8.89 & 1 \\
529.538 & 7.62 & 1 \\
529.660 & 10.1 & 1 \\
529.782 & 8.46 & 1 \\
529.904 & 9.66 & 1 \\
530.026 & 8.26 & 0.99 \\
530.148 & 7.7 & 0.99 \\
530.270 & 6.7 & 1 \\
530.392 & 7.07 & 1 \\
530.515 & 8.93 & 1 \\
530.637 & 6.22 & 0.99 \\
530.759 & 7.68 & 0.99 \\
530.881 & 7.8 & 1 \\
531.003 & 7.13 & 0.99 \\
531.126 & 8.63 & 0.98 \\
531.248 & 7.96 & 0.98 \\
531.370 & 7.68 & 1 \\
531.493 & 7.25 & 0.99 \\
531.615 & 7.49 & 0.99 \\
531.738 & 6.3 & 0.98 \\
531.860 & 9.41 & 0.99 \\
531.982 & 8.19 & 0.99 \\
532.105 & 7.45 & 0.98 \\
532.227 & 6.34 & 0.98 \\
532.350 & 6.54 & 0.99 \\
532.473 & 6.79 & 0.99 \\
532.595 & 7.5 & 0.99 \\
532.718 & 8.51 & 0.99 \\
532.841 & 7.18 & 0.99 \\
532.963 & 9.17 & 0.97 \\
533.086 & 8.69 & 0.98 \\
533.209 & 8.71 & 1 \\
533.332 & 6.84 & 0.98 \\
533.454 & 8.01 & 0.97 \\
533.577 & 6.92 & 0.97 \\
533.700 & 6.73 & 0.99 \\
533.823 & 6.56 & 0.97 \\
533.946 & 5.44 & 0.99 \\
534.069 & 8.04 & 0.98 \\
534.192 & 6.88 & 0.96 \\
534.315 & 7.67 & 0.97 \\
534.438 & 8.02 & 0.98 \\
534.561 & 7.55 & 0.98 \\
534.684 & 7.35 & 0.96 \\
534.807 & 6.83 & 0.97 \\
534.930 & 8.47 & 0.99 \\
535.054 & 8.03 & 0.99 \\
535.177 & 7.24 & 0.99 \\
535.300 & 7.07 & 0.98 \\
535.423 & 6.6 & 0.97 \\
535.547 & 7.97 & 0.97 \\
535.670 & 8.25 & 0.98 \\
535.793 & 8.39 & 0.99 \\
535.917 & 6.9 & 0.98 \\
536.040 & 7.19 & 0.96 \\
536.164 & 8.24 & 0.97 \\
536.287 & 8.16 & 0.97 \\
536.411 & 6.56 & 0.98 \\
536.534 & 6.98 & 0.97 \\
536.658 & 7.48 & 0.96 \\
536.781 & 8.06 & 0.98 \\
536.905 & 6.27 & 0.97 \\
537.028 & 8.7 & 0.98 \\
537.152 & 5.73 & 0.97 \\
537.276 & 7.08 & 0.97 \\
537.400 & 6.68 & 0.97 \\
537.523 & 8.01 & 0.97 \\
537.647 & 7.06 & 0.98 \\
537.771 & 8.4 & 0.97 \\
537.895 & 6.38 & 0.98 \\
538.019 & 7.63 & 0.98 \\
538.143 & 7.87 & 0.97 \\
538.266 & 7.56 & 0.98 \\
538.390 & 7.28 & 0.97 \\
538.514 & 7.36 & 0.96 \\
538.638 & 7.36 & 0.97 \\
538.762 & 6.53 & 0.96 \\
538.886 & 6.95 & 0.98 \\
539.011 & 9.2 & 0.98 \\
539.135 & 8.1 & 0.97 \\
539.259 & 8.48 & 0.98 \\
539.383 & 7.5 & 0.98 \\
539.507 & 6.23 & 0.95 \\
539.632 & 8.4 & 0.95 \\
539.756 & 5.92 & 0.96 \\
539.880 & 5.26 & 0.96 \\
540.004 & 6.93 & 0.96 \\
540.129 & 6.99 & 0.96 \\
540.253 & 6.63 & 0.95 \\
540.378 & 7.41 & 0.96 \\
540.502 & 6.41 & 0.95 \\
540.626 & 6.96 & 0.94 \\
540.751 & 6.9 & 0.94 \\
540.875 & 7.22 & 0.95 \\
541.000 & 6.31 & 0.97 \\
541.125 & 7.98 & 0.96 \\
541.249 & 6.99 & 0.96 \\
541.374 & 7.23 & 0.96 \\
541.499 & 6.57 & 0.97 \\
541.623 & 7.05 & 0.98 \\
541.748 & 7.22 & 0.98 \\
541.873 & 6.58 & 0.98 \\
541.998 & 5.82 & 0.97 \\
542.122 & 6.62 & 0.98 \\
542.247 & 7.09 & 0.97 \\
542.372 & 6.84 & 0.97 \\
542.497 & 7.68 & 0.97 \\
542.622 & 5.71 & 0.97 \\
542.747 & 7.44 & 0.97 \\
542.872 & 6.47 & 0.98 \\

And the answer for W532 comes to 0.452 nm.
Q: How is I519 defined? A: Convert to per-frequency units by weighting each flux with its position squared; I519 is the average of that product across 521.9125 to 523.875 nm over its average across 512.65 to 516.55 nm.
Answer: 1.67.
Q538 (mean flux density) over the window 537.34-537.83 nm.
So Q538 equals 7.54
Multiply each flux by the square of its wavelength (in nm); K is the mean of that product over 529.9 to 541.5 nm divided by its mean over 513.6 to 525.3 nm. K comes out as 0.70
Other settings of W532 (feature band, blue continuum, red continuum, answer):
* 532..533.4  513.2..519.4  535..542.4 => 0.02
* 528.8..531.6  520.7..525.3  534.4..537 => 0.56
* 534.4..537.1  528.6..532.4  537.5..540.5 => 0.00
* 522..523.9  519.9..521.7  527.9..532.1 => -0.36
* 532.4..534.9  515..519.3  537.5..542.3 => 0.09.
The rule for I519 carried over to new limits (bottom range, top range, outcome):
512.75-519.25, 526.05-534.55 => 0.94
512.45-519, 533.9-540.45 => 0.90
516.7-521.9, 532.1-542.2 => 0.68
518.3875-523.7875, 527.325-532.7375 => 0.68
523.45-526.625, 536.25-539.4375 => 0.64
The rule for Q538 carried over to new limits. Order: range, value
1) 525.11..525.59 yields 13.4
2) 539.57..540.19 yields 6.7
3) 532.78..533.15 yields 8.35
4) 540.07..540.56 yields 6.87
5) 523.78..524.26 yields 14.2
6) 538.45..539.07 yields 7.46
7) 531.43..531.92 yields 7.6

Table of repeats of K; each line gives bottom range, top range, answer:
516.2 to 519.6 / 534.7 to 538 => 0.81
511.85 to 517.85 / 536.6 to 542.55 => 0.93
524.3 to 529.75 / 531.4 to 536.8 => 0.77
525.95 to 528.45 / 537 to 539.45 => 0.89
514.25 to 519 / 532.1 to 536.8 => 0.87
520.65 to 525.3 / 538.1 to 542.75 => 0.56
